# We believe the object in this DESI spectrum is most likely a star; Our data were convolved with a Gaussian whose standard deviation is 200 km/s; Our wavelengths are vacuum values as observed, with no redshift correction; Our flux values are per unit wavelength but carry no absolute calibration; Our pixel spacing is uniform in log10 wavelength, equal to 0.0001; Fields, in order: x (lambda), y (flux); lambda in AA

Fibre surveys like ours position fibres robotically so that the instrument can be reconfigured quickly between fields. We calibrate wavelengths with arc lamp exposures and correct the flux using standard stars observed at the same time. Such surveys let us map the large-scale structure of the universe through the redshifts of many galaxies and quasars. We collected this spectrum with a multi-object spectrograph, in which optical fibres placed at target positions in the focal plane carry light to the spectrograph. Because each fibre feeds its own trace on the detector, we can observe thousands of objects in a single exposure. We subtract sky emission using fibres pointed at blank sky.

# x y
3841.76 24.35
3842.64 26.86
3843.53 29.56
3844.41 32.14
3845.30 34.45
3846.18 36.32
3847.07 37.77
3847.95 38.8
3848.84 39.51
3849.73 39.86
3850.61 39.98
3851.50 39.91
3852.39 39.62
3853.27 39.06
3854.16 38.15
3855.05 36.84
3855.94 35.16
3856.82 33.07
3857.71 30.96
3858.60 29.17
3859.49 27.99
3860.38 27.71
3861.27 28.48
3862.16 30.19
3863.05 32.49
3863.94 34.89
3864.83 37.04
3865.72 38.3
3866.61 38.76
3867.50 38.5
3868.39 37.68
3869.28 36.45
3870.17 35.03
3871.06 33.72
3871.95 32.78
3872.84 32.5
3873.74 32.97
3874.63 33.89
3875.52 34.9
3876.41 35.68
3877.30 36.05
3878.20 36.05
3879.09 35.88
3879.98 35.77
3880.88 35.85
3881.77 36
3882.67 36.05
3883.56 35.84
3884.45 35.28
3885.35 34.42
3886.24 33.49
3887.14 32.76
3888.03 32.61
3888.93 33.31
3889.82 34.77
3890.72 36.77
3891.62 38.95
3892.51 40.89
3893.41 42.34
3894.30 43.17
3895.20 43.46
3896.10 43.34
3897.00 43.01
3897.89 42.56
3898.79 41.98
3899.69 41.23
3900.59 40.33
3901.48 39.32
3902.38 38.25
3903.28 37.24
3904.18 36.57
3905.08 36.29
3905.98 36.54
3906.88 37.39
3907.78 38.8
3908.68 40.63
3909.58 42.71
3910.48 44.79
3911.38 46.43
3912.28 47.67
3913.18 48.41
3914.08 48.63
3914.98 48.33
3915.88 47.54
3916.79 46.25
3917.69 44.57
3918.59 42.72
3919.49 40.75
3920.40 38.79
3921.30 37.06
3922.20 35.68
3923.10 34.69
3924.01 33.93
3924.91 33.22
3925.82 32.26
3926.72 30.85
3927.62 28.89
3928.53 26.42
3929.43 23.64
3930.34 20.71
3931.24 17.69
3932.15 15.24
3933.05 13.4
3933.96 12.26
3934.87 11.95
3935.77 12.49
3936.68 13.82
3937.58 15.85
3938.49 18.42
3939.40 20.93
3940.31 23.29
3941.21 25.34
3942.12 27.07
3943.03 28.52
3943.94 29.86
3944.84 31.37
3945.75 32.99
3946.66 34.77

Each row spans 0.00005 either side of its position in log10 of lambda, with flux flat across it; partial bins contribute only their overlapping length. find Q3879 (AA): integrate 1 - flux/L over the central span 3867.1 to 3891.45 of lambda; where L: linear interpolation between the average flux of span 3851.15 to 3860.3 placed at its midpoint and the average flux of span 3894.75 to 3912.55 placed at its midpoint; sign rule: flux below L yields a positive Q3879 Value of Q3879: 1.7 AA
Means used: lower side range 34.6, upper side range 40.9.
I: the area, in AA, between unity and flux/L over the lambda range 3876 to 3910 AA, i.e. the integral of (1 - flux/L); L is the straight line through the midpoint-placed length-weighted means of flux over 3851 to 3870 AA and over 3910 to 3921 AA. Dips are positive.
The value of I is 2.5 AA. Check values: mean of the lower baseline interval 34.8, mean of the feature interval 37.9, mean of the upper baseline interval 45.3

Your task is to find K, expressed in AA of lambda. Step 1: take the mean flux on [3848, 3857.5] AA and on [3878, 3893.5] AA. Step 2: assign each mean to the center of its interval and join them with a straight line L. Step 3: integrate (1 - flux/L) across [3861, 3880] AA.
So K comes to 0.95 AA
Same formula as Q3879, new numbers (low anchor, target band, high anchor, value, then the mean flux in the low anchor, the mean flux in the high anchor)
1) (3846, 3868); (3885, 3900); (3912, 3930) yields -0.7 AA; 35.5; 38.3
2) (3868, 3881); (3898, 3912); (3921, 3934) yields -4.6 AA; 35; 26.7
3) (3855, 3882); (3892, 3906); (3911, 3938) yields -3.3 AA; 34.2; 31.6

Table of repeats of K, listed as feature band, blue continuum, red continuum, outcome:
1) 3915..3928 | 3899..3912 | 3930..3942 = -4.55 AA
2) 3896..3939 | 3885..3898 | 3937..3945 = -3.82 AA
